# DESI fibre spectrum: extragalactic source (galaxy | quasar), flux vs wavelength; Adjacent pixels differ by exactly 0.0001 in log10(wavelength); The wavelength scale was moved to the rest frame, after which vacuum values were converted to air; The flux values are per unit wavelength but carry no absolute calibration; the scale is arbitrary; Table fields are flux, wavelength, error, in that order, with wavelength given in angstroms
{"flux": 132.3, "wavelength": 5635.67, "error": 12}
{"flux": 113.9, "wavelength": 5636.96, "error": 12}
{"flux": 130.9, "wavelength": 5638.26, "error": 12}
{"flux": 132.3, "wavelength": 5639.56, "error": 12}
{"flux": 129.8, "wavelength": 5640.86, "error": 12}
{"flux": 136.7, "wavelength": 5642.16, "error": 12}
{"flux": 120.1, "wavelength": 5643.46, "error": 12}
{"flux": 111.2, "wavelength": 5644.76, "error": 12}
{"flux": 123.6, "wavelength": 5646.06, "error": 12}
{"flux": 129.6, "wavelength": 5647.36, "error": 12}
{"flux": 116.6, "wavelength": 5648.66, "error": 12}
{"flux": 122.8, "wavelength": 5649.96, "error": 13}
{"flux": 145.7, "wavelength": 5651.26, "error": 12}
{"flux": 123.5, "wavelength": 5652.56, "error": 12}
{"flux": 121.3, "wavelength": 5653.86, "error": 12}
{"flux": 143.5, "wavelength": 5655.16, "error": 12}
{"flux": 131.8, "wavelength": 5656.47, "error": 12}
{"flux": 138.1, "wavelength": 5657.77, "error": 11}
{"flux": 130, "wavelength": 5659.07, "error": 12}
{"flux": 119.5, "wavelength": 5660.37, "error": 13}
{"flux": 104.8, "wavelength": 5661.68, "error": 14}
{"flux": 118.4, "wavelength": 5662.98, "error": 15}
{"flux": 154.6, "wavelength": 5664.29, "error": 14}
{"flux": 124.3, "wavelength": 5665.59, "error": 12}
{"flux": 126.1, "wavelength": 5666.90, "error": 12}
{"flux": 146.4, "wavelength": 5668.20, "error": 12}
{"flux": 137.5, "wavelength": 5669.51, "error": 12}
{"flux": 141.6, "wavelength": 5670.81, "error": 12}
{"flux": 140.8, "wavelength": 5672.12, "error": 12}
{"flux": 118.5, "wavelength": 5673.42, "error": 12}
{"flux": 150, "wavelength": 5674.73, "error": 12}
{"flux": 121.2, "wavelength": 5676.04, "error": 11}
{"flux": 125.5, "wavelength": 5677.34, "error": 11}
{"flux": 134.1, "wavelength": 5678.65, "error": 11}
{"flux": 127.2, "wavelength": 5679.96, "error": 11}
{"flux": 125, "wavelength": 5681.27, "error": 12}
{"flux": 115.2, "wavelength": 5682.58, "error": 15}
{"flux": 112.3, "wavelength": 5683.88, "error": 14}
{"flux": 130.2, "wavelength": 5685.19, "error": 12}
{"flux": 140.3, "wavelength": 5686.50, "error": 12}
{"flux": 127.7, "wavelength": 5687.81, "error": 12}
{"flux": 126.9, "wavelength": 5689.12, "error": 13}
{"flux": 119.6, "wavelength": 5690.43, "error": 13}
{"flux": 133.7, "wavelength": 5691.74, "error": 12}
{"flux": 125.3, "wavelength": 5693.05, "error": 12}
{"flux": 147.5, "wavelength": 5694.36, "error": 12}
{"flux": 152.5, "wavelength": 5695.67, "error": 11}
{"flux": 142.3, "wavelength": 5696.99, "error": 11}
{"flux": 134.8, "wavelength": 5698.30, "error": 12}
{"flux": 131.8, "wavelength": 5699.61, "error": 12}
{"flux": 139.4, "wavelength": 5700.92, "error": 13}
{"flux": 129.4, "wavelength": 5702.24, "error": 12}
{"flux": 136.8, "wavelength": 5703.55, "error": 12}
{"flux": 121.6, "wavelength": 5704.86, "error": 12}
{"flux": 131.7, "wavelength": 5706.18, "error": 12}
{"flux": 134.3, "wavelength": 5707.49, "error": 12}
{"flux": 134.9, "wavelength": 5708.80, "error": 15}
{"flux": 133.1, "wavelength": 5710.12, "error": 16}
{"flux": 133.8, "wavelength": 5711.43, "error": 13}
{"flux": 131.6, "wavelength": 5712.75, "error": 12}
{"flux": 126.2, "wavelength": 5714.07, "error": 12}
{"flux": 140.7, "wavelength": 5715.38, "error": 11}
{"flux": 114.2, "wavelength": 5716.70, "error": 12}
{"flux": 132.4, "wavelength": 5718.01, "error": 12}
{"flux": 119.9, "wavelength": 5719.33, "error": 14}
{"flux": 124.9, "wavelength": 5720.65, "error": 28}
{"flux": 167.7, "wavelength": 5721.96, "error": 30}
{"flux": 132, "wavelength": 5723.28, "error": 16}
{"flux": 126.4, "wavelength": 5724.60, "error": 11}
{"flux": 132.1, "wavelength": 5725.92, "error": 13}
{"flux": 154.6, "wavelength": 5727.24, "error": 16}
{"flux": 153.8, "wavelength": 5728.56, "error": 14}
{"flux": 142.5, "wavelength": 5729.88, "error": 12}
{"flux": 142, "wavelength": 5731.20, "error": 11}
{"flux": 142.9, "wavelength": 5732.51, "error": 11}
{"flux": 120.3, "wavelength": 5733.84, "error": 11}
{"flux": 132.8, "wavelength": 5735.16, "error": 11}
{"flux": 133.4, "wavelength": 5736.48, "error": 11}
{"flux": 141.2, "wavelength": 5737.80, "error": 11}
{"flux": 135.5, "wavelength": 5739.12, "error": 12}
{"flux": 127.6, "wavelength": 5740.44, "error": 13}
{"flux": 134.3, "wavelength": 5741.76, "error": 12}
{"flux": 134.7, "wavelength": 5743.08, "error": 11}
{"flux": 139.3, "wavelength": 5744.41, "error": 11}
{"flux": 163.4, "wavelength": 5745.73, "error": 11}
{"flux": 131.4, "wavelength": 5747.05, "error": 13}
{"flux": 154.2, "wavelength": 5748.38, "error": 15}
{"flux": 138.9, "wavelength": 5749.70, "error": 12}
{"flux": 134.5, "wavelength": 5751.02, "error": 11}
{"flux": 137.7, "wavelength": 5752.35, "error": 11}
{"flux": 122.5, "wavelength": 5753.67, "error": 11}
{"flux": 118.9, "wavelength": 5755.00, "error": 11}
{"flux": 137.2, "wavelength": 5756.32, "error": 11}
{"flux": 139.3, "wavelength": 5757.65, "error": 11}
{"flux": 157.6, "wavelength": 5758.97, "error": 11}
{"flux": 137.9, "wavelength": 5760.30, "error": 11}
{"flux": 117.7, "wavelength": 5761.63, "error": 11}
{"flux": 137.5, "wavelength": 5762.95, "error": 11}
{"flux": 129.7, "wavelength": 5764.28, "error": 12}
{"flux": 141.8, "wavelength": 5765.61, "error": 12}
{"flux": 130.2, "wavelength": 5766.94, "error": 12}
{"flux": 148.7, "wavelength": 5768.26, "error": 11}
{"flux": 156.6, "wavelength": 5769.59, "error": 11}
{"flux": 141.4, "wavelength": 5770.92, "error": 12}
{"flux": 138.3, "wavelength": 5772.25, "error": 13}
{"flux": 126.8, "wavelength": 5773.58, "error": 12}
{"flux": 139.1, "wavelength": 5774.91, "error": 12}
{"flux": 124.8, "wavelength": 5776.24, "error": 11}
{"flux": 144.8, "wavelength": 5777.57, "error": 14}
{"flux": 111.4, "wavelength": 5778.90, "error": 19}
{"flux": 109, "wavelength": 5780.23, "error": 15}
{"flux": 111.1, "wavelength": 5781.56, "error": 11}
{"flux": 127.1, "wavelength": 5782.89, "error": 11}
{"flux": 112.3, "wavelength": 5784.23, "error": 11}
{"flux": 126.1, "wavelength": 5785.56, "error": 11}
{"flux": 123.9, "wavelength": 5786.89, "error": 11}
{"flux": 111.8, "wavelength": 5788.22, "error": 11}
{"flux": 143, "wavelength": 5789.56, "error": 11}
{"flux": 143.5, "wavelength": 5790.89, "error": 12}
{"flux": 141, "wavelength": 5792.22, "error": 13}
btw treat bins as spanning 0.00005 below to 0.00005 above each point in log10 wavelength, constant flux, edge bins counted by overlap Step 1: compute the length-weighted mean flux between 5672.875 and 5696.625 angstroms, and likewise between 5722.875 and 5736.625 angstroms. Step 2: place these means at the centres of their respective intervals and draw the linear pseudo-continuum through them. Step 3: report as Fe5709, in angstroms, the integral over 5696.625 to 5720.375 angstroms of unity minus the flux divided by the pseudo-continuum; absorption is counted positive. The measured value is 0.45 angstroms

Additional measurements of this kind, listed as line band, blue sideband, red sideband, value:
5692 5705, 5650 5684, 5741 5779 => -0.4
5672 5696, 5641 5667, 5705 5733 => 0.3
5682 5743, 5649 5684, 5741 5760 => 0.5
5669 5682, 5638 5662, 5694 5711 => -0.1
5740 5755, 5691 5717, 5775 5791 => -1.0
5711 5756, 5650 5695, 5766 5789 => -2.3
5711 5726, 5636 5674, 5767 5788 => -0.3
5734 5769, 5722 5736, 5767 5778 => 0.7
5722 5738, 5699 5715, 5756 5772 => -0.4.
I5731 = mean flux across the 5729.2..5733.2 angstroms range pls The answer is 142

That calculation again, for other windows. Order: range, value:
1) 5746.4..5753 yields 139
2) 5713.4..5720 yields 127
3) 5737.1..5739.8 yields 138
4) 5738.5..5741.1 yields 132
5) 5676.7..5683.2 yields 125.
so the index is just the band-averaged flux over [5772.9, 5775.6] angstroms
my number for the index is 133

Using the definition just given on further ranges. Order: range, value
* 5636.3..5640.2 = 126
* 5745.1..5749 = 149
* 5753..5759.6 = 135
